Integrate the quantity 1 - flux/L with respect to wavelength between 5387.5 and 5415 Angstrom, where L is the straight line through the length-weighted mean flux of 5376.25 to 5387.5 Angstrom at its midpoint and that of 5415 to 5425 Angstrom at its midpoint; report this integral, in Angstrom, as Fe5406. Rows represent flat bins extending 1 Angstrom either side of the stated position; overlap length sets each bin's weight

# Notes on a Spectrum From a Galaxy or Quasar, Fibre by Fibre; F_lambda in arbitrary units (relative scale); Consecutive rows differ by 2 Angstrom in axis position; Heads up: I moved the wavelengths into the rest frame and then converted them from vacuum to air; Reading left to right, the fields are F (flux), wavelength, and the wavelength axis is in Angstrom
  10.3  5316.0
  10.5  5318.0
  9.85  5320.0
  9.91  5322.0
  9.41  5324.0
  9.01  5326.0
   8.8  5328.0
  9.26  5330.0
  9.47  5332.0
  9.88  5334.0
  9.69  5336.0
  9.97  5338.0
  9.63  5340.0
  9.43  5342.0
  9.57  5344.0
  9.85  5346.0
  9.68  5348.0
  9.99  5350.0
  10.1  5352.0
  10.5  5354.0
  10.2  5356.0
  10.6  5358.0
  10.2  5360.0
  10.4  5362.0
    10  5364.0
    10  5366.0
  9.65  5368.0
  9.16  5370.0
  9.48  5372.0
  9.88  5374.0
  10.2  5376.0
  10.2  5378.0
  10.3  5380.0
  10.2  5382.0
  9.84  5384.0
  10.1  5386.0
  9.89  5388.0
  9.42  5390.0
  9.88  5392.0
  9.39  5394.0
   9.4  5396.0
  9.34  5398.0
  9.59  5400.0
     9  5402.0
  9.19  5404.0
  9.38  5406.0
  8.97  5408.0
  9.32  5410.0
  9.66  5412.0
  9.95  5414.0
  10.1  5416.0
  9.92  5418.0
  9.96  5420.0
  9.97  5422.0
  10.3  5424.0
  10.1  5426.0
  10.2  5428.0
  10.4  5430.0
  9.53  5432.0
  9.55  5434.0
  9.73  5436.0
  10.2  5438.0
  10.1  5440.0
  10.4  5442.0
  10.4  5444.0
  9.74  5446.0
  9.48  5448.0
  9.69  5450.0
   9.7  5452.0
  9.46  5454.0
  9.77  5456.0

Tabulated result 1.7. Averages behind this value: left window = 10.1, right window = 10.1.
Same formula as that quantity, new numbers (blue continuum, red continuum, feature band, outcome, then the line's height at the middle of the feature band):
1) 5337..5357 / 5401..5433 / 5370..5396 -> -0.1 Angstrom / 9.82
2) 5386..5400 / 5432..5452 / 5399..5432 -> 0.0 Angstrom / 9.73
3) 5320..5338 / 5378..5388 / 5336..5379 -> -0.6 Angstrom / 9.81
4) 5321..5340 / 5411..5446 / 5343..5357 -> -0.6 Angstrom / 9.6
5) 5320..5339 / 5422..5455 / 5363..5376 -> -0.1 Angstrom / 9.67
